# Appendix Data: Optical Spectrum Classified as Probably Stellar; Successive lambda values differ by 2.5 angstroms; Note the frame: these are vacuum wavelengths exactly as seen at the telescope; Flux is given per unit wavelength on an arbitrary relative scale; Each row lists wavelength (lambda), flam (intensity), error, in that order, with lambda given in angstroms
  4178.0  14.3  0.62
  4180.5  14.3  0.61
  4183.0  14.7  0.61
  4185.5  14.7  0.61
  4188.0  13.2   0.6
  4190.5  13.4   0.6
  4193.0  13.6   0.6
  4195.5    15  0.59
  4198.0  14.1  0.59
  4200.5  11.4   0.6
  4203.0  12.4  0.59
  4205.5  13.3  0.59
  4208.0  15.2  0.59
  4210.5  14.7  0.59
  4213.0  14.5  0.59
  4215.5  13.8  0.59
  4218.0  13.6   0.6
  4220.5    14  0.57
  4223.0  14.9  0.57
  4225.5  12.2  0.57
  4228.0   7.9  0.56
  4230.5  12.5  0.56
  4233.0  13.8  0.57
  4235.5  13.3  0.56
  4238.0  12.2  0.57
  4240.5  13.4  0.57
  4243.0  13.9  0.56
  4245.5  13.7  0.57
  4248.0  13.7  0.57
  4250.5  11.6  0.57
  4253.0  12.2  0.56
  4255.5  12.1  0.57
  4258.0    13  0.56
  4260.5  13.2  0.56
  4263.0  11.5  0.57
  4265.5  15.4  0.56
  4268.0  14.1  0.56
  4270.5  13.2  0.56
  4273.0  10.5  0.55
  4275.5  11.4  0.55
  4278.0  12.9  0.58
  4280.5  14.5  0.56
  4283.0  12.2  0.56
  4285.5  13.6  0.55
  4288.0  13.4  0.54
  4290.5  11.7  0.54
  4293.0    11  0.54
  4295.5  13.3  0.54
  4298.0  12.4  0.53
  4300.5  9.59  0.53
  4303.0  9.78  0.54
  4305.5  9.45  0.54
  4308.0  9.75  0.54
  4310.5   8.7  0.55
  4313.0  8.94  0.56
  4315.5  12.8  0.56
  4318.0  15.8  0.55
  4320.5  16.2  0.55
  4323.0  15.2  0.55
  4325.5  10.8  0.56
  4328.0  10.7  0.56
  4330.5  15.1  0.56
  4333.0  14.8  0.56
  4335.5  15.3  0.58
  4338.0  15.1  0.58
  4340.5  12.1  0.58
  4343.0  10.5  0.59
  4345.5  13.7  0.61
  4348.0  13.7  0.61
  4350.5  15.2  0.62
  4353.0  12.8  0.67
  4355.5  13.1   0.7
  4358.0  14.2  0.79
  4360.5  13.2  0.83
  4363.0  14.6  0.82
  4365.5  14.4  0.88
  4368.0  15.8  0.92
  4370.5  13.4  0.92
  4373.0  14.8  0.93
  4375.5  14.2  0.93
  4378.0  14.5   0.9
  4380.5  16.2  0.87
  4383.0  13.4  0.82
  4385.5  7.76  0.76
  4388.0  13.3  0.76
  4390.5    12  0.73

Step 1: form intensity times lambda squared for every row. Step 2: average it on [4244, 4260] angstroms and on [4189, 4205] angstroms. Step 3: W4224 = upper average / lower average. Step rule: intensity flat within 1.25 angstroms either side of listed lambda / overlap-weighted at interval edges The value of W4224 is 0.98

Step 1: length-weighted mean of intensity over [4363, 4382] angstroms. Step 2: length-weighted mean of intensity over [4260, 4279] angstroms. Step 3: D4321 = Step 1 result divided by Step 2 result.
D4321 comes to 1.2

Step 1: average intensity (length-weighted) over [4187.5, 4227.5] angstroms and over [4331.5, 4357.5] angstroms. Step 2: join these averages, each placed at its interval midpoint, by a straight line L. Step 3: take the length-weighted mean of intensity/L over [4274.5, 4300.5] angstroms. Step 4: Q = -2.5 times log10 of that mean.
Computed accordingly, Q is 0.09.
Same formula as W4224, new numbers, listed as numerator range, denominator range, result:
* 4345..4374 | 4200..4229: 1.14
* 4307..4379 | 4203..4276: 1.08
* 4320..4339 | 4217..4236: 1.16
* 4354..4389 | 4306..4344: 1.10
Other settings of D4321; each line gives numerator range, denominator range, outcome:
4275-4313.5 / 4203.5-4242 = 0.86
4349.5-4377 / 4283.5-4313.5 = 1.28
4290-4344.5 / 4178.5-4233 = 0.91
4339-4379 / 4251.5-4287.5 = 1.07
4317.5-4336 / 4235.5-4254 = 1.09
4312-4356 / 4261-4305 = 1.09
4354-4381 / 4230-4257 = 1.11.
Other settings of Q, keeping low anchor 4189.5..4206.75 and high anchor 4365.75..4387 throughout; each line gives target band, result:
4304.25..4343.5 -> 0.085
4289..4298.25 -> 0.124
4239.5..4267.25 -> 0.031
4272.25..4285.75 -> 0.085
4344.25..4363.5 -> -0.005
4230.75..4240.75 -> 0.027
